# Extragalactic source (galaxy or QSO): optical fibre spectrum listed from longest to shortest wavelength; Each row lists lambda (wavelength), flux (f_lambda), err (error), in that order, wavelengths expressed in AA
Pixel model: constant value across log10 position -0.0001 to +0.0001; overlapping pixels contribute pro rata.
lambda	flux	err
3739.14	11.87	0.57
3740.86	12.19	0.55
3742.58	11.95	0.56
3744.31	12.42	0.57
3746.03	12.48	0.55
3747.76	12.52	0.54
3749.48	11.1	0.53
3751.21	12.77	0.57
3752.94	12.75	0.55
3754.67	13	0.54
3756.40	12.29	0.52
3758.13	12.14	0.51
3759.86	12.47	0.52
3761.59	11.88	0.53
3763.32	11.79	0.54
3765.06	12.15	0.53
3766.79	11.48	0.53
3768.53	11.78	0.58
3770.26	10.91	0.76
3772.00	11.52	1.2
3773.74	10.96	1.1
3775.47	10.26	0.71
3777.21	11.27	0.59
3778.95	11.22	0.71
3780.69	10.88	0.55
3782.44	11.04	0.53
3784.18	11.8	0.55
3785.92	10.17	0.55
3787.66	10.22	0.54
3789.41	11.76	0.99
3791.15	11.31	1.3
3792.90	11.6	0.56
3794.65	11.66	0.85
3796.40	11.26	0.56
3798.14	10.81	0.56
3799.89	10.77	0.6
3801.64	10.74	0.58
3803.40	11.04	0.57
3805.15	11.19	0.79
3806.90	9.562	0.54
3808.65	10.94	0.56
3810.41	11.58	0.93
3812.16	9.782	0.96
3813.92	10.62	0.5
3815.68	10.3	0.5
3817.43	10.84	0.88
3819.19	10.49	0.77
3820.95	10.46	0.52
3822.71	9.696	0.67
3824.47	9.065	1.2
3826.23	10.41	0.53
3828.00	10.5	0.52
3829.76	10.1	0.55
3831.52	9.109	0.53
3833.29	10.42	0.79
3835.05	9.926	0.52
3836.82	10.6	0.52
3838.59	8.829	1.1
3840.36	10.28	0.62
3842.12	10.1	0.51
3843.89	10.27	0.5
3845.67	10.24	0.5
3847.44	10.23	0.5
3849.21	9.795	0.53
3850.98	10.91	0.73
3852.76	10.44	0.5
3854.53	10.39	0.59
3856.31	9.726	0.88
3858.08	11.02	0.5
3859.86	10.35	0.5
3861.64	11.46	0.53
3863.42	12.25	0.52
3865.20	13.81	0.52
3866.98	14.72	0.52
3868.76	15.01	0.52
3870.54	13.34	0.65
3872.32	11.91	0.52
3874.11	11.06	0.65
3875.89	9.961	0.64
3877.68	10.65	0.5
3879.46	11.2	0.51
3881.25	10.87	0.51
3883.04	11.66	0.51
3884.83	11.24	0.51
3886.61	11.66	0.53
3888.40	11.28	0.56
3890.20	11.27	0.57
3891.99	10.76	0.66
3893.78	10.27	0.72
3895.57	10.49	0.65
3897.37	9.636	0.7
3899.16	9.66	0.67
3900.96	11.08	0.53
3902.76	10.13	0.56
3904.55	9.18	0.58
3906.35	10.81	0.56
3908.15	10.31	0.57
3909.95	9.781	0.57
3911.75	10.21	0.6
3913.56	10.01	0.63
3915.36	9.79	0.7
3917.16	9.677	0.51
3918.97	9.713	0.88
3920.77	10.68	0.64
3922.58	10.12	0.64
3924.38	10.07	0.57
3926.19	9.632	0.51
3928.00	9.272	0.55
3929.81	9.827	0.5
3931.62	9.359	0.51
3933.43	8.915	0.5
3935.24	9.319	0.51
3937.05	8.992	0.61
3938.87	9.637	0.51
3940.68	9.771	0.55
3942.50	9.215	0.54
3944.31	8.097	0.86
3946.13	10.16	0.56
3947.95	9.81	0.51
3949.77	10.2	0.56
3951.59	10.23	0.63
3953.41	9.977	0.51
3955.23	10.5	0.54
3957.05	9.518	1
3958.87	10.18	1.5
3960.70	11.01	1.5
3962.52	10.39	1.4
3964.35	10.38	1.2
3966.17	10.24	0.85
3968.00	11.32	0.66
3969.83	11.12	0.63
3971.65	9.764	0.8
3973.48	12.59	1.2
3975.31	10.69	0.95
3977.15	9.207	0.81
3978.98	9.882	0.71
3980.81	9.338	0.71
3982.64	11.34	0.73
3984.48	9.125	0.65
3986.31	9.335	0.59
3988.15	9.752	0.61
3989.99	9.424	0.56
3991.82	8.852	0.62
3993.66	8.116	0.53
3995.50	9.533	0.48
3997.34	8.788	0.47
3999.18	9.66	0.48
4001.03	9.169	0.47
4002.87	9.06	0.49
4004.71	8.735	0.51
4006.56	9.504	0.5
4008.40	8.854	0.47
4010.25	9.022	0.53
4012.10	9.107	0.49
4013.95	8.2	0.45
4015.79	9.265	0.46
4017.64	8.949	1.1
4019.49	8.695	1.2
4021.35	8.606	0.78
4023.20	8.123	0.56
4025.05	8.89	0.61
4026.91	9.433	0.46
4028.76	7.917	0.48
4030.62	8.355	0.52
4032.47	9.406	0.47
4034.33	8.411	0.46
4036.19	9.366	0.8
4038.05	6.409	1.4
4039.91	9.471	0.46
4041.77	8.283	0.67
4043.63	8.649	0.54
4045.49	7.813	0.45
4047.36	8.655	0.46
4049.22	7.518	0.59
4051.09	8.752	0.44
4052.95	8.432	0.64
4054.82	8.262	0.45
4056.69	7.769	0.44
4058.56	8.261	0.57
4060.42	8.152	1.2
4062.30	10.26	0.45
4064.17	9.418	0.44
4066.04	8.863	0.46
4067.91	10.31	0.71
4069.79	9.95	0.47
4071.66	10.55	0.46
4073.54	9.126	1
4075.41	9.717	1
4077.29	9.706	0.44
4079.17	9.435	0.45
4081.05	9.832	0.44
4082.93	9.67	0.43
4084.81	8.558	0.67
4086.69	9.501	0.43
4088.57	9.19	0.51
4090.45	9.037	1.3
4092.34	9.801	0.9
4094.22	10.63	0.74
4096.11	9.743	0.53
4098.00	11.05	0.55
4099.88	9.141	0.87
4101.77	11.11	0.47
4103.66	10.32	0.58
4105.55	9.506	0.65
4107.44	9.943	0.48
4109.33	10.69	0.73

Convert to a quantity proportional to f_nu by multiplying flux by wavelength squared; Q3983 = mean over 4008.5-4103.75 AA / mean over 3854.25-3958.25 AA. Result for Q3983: 0.93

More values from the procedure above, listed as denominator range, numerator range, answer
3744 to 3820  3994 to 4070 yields 0.88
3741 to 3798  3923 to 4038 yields 0.91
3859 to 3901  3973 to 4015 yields 0.87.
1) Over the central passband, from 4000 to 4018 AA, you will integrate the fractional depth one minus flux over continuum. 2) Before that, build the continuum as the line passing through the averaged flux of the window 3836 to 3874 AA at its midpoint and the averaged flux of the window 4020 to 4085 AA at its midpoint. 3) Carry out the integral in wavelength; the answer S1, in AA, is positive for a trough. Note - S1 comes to 0.8 AA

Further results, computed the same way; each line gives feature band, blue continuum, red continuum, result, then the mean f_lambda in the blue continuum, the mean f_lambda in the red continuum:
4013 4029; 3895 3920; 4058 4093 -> 1.5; 10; 9.45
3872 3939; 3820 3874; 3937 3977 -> 1.6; 10.9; 10.2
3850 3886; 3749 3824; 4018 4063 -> -4.4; 11.2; 8.49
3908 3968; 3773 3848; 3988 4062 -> -2.7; 10.6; 8.69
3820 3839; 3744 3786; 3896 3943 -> 1.7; 11.7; 9.81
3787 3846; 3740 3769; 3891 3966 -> 4.7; 12.2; 9.93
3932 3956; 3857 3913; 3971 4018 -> 1.5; 11.2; 9.44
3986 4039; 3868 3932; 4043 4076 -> 3.1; 10.6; 8.91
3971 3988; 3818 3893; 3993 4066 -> -1.4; 10.9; 8.7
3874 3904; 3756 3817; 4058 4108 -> -0.2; 11.2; 9.67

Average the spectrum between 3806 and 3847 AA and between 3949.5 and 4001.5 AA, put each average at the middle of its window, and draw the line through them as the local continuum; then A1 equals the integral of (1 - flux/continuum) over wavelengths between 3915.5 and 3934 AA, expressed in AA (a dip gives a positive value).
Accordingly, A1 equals 0.6 AA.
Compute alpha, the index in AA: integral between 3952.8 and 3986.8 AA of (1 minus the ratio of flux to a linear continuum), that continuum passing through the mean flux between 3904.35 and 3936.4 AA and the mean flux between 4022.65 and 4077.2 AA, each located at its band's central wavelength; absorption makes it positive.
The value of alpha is -3.22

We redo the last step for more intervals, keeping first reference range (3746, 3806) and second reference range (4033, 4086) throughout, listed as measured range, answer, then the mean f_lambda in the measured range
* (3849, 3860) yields 0.38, 10.4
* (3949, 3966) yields -0.72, 10.3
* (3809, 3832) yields 1.73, 10.3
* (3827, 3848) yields 1.71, 10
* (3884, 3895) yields -0.62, 11.1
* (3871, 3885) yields -0.74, 11.1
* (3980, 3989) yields -0.17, 9.78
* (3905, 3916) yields 0.17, 10.1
